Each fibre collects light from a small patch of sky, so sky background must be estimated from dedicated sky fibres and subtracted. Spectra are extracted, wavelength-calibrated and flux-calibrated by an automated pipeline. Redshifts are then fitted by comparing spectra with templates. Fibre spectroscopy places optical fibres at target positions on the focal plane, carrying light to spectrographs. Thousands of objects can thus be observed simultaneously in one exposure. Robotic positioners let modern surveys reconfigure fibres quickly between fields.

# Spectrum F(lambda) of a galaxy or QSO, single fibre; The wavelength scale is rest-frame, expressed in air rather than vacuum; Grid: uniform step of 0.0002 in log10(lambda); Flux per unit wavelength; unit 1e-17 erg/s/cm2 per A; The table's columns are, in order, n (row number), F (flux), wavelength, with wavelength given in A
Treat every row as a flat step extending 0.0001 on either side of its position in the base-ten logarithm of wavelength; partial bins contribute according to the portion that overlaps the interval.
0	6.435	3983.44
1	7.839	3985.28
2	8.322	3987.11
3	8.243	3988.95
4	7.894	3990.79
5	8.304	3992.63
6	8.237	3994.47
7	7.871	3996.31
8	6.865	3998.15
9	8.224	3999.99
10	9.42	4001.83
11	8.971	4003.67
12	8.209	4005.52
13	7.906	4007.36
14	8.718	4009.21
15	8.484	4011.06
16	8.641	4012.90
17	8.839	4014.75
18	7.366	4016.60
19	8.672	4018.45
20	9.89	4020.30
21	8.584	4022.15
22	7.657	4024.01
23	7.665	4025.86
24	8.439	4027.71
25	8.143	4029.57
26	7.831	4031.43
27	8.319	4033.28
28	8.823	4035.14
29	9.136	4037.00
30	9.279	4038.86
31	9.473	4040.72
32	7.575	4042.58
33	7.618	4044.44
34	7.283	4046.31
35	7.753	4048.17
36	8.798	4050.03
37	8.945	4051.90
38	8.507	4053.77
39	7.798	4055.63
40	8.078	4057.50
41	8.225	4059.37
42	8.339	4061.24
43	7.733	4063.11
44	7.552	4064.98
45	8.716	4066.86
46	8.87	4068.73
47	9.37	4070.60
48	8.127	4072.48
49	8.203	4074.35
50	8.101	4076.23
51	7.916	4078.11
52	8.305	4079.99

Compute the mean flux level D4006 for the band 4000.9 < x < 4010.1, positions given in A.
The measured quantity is 8.64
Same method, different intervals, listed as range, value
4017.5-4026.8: 8.49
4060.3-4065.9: 7.88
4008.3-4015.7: 8.67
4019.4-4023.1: 9.21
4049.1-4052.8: 8.86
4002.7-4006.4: 8.6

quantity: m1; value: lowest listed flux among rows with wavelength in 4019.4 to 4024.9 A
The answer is 7.657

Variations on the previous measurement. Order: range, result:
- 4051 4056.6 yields 7.798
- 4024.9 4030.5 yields 7.665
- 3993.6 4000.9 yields 6.865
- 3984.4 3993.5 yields 7.839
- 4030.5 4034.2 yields 7.831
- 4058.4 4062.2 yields 8.225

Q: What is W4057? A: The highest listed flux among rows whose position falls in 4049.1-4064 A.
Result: 8.945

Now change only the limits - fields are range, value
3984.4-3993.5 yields 8.322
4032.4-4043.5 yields 9.473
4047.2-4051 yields 8.798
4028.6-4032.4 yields 8.143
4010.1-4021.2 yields 9.89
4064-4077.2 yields 9.37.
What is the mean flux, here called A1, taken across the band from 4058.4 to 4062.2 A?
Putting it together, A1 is 8.28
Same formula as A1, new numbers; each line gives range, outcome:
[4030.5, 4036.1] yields 8.33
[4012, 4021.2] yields 8.68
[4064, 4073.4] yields 8.52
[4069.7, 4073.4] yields 8.73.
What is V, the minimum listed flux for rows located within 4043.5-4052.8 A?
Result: 7.283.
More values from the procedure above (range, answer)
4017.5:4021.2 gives 8.672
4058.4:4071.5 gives 7.552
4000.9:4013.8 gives 7.906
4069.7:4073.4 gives 8.127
